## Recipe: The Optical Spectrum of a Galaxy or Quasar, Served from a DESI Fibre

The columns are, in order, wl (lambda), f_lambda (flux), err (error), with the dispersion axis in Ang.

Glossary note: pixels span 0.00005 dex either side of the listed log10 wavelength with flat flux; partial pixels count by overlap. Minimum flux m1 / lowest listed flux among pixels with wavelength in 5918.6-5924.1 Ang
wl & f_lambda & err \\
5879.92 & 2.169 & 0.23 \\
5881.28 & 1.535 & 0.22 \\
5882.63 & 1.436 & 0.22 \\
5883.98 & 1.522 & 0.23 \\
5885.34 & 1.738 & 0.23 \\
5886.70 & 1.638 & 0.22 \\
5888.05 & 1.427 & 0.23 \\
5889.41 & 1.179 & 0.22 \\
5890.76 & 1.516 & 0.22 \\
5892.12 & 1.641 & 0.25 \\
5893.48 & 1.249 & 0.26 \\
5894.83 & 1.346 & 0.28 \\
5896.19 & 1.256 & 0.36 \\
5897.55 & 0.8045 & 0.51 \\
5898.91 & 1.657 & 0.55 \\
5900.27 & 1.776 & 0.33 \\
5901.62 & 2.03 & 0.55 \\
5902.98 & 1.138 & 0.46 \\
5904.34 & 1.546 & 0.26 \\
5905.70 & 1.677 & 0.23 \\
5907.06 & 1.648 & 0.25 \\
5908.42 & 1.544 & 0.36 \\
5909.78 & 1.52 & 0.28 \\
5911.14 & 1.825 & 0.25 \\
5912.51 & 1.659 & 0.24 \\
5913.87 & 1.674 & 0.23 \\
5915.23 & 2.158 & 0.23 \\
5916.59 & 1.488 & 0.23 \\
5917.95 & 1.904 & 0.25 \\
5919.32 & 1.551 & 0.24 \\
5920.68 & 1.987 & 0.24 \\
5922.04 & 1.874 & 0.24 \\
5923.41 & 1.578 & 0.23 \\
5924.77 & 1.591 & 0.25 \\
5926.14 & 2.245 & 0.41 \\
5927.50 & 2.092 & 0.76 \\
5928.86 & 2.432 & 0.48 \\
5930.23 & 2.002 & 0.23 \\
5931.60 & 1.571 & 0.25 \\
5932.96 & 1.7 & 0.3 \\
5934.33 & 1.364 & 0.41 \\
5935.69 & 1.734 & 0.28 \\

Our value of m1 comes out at 1.551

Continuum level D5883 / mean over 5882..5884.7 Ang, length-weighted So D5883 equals 1.48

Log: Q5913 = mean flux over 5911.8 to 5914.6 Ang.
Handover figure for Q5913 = 1.67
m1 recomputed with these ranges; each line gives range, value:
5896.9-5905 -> 0.8045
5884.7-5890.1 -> 1.179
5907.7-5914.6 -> 1.52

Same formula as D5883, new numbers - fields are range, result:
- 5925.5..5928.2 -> 2.18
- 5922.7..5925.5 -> 1.59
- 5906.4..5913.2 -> 1.64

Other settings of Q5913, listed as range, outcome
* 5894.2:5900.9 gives 1.36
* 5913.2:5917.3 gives 1.78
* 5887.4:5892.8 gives 1.44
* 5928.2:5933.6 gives 1.92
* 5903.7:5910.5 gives 1.59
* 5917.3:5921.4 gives 1.81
